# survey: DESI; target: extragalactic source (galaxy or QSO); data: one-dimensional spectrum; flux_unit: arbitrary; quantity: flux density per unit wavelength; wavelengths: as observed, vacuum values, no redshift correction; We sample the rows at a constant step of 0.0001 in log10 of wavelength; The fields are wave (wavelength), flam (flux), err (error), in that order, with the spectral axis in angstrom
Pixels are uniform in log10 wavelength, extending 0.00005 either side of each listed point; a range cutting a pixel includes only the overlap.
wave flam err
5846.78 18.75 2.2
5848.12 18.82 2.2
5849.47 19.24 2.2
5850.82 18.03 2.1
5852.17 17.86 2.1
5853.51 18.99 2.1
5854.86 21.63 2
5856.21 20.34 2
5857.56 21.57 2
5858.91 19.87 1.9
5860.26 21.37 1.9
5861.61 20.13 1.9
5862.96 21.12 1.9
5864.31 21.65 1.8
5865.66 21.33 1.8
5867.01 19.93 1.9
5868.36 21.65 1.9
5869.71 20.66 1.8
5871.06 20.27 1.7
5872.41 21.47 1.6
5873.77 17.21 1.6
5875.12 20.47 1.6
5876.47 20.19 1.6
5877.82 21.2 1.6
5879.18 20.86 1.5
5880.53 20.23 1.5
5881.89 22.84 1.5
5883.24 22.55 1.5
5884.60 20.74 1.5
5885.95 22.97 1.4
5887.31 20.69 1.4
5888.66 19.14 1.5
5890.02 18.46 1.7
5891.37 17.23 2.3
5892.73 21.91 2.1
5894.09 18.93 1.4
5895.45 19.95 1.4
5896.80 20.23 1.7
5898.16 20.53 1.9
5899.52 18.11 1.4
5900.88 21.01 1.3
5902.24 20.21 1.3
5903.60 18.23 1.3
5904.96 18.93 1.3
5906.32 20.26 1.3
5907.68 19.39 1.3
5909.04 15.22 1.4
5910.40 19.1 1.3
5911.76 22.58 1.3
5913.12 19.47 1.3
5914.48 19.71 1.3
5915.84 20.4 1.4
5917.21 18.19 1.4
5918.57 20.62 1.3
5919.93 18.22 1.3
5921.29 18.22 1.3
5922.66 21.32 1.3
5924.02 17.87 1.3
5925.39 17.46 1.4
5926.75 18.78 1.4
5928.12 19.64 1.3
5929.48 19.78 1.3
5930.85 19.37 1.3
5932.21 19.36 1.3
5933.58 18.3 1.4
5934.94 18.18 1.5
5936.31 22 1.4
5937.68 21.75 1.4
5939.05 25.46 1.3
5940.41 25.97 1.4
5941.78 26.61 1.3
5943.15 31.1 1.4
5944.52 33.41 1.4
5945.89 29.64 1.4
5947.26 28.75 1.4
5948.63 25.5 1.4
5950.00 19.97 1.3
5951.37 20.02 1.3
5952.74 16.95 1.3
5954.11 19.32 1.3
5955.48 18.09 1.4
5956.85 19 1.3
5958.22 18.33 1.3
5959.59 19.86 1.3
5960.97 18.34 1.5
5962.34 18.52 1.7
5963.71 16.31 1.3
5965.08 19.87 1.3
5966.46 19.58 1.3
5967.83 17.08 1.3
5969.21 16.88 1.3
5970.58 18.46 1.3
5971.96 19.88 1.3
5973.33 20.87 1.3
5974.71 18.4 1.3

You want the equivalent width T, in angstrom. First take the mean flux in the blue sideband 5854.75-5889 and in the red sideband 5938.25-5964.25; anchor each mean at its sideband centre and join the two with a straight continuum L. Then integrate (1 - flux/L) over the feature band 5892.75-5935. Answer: 4.8 angstrom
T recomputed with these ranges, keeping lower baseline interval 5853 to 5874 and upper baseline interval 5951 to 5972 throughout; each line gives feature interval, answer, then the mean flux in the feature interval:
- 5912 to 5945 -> -3.6 angstrom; 21.2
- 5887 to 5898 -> 0.2 angstrom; 19.6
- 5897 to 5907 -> 0.1 angstrom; 19.6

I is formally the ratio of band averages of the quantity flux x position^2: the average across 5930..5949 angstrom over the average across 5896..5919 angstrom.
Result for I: 1.27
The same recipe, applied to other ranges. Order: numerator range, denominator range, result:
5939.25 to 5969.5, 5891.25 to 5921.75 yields 1.14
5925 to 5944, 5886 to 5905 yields 1.13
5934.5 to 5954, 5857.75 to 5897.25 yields 1.22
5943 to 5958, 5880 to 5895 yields 1.16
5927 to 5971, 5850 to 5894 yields 1.07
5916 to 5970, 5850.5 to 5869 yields 1.05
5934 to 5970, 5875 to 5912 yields 1.11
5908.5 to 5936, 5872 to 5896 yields 0.95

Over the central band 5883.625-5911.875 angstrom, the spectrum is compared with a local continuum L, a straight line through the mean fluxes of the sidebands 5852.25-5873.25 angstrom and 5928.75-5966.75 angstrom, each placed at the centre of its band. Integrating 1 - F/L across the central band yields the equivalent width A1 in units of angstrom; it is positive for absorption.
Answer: 1.95 angstrom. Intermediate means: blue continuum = 20.7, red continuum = 21.8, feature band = 19.7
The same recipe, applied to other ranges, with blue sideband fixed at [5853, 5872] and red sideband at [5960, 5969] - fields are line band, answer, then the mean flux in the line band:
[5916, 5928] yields 0.22 angstrom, 18.9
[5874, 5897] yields -0.27 angstrom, 20.5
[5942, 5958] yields -4.37 angstrom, 23.7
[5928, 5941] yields -1.39 angstrom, 21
